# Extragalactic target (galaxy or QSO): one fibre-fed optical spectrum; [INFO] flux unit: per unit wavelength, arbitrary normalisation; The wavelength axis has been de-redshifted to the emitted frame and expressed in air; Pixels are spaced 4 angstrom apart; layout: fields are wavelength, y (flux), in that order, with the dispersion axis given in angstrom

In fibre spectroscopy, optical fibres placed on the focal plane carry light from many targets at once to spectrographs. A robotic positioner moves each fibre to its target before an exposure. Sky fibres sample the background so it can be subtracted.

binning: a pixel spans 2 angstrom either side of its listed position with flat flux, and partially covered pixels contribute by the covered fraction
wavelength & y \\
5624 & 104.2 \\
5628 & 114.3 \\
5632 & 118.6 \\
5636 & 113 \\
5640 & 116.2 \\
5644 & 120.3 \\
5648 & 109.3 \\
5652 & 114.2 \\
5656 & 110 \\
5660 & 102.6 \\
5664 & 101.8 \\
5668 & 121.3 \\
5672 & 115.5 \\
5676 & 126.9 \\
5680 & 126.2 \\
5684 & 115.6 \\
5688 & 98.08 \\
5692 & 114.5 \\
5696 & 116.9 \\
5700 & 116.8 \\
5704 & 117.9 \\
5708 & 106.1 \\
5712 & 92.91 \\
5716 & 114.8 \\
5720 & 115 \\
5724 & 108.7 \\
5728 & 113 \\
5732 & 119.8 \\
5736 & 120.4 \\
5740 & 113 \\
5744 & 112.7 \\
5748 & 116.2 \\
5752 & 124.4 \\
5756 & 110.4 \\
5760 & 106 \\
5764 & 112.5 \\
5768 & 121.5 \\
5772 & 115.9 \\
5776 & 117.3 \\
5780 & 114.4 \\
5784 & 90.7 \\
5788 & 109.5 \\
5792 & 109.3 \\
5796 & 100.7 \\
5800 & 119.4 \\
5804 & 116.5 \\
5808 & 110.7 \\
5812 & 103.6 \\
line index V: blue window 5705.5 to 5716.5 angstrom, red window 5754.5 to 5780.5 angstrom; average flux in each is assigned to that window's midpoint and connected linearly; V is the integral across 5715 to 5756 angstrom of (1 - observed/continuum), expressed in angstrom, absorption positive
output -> -2.8 angstrom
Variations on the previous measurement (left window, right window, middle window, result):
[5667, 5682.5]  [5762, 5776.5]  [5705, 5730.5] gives 2.29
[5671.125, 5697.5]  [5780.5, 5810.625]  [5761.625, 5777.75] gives -0.93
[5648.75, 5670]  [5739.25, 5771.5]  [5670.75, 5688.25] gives -1.17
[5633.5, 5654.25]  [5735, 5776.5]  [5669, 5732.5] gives 0.73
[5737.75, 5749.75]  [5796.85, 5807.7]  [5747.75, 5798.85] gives 1.38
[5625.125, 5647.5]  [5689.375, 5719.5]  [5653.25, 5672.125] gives 0.66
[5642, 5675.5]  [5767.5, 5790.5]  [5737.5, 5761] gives -0.63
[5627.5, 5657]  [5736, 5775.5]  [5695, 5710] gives 0.08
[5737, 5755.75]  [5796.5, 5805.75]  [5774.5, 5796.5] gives 1.58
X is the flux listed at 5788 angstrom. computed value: 109.5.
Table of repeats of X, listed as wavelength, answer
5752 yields 124.4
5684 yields 115.6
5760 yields 106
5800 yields 119.4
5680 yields 126.2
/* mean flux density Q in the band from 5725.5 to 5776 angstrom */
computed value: 115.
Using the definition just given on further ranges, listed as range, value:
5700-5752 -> 113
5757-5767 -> 111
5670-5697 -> 116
